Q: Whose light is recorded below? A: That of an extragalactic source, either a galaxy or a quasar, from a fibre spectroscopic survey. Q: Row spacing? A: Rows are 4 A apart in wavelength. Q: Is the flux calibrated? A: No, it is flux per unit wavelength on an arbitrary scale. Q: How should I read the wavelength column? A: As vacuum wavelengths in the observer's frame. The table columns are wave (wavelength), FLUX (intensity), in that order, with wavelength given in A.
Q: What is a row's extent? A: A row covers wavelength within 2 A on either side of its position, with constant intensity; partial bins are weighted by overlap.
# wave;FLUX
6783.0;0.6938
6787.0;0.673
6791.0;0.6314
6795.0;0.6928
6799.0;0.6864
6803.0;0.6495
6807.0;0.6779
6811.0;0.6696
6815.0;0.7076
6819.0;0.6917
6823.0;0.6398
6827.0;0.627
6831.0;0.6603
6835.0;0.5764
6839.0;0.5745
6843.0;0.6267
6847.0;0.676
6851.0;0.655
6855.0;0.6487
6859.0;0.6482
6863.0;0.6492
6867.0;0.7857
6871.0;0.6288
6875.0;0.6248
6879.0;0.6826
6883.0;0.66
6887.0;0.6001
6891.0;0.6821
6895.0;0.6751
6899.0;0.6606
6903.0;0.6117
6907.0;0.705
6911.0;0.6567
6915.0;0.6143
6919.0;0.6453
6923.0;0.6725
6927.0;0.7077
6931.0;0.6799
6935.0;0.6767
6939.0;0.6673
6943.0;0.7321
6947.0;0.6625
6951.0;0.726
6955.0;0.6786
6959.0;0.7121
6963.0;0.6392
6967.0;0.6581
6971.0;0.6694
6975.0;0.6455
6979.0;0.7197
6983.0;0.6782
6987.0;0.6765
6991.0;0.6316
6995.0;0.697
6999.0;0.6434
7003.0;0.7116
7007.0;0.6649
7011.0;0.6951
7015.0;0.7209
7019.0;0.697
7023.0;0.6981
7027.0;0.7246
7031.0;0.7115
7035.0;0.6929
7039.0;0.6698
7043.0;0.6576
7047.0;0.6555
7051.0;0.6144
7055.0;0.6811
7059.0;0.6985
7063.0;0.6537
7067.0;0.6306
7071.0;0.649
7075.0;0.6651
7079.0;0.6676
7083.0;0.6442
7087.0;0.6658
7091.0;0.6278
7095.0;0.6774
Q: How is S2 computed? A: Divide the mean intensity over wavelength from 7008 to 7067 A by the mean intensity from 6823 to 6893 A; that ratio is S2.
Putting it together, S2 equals 1.05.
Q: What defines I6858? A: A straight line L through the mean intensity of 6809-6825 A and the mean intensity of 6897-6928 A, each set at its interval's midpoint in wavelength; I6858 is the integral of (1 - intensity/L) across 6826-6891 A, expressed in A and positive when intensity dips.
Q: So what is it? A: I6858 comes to 2.13 A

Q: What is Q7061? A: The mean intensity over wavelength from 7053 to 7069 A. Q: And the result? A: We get 0.666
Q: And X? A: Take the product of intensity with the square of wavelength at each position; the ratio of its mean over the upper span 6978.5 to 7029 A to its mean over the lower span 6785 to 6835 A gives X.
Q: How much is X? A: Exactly 1.10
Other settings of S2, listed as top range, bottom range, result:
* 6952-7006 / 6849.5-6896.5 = 1.02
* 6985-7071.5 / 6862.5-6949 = 1.01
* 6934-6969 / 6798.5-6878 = 1.04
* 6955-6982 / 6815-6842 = 1.06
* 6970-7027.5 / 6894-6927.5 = 1.04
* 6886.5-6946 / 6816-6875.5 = 1.03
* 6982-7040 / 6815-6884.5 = 1.06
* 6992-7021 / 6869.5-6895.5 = 1.06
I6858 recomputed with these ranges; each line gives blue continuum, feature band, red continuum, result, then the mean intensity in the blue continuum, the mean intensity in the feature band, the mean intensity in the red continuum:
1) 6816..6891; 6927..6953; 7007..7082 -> -1.2 A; 0.649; 0.692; 0.676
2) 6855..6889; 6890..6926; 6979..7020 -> 0.4 A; 0.659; 0.659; 0.683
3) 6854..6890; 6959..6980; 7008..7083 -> 0.0 A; 0.66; 0.668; 0.676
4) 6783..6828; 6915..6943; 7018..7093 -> -0.2 A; 0.67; 0.675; 0.668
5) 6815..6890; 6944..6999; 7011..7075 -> -0.8 A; 0.65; 0.676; 0.677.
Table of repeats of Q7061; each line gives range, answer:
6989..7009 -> 0.67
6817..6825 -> 0.666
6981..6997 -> 0.671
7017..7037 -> 0.705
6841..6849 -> 0.651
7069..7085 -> 0.656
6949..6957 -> 0.702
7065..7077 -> 0.648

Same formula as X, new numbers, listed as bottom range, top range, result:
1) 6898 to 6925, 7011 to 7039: 1.12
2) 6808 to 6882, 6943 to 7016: 1.08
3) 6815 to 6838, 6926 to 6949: 1.10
